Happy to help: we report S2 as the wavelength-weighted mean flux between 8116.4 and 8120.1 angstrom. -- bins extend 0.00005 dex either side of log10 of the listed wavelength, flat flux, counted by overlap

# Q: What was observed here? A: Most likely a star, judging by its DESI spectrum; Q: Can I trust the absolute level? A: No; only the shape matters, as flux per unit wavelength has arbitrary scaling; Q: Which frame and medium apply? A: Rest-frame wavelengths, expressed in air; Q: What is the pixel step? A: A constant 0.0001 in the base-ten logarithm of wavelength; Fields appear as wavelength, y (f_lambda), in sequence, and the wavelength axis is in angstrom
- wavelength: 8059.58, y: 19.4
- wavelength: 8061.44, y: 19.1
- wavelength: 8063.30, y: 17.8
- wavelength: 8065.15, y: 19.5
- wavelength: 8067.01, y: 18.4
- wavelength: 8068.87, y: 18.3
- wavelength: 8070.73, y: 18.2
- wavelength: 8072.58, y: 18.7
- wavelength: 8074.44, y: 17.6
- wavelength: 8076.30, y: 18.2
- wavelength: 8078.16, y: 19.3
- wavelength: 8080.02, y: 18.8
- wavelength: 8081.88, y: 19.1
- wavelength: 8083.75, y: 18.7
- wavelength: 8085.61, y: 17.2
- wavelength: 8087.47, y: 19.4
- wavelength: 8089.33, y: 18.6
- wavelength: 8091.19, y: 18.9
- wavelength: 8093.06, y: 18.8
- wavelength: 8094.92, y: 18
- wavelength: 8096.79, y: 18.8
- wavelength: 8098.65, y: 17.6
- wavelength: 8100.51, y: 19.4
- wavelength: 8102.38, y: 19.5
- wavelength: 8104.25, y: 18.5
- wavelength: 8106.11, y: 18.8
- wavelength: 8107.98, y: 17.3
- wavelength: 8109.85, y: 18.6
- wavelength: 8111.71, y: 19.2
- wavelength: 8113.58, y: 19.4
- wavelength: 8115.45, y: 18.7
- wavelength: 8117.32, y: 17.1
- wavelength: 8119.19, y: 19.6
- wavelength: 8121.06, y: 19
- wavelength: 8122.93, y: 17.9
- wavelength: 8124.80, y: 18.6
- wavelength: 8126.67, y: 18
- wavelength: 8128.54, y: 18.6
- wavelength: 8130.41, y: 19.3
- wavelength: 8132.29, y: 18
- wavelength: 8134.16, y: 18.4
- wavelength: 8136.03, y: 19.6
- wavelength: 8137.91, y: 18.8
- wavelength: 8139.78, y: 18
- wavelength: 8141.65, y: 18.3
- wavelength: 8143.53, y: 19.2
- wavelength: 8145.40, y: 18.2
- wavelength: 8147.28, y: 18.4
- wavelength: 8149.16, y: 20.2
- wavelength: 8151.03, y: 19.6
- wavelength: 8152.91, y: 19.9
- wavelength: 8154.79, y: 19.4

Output 18.3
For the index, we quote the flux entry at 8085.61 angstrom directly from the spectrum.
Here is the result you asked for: 17.2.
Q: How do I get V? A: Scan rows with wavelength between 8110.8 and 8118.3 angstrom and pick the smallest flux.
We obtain 17.1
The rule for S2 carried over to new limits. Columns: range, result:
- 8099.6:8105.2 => 19.1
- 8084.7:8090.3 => 18.4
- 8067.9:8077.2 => 18.2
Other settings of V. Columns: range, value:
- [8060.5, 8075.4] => 17.6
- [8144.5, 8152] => 18.2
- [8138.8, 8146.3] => 18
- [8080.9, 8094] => 17.2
